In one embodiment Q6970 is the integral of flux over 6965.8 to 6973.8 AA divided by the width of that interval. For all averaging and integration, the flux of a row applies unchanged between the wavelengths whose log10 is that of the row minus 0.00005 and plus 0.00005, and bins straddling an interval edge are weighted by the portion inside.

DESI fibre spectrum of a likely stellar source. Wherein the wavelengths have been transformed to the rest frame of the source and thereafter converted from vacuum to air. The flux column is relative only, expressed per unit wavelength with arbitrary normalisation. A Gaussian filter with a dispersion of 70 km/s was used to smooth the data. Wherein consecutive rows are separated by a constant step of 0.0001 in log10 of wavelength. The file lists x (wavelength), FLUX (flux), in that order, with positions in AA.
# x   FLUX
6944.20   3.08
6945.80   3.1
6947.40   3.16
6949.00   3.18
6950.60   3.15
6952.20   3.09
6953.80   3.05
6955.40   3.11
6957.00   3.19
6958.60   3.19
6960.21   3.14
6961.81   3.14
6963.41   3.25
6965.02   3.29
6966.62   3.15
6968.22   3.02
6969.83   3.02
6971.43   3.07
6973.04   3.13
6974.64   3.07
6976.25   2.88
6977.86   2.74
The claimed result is 3.08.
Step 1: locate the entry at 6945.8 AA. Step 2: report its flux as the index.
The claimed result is 3.1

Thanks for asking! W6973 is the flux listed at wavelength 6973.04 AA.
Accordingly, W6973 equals 3.13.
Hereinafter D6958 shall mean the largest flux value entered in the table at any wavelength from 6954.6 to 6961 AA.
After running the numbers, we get 3.19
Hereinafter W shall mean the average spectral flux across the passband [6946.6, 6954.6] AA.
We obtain 3.13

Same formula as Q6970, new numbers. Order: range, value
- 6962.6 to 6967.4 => 3.23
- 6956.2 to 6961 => 3.17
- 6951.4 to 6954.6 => 3.07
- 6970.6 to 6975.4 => 3.09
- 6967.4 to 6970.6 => 3.02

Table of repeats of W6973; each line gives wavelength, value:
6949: 3.18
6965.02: 3.29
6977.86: 2.74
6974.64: 3.07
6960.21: 3.14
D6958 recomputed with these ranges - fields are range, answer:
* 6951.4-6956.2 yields 3.11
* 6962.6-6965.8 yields 3.29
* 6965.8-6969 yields 3.15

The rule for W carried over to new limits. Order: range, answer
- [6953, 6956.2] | 3.08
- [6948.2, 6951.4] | 3.17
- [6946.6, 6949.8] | 3.17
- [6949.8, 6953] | 3.12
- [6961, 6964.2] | 3.2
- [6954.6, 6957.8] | 3.15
